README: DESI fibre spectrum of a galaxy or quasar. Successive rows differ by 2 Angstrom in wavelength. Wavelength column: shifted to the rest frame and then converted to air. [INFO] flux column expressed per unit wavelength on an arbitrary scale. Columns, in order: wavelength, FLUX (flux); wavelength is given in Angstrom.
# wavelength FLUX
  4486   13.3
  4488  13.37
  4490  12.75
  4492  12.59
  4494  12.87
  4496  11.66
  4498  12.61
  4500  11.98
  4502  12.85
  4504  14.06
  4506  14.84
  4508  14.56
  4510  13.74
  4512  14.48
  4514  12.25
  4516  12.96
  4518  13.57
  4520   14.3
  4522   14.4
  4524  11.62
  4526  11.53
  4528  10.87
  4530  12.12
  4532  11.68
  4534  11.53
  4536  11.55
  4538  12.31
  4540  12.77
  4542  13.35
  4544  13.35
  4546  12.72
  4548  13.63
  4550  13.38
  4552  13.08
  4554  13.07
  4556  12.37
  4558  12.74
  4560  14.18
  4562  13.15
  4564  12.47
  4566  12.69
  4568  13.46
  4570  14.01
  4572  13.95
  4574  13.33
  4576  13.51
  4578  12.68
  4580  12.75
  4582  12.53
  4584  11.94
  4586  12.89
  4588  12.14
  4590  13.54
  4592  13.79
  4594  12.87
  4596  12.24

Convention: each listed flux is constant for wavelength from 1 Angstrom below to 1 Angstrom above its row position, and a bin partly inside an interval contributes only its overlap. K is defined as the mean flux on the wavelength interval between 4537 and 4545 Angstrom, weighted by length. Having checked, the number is 12.9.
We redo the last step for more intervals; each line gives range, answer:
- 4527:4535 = 11.5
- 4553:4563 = 13.1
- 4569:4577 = 13.7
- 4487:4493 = 12.9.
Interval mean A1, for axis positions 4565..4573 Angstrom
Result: 13.5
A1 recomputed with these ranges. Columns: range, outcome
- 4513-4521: 13.3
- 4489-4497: 12.5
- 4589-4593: 13.7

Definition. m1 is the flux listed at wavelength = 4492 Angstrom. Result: 12.59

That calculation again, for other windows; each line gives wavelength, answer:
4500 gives 11.98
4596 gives 12.24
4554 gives 13.07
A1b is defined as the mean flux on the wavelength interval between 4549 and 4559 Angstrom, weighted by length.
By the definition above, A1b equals 12.9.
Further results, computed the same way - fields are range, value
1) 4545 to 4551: 13.2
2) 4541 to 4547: 13.1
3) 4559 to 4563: 13.7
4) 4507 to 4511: 14.2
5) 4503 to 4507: 14.4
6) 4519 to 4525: 13.4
